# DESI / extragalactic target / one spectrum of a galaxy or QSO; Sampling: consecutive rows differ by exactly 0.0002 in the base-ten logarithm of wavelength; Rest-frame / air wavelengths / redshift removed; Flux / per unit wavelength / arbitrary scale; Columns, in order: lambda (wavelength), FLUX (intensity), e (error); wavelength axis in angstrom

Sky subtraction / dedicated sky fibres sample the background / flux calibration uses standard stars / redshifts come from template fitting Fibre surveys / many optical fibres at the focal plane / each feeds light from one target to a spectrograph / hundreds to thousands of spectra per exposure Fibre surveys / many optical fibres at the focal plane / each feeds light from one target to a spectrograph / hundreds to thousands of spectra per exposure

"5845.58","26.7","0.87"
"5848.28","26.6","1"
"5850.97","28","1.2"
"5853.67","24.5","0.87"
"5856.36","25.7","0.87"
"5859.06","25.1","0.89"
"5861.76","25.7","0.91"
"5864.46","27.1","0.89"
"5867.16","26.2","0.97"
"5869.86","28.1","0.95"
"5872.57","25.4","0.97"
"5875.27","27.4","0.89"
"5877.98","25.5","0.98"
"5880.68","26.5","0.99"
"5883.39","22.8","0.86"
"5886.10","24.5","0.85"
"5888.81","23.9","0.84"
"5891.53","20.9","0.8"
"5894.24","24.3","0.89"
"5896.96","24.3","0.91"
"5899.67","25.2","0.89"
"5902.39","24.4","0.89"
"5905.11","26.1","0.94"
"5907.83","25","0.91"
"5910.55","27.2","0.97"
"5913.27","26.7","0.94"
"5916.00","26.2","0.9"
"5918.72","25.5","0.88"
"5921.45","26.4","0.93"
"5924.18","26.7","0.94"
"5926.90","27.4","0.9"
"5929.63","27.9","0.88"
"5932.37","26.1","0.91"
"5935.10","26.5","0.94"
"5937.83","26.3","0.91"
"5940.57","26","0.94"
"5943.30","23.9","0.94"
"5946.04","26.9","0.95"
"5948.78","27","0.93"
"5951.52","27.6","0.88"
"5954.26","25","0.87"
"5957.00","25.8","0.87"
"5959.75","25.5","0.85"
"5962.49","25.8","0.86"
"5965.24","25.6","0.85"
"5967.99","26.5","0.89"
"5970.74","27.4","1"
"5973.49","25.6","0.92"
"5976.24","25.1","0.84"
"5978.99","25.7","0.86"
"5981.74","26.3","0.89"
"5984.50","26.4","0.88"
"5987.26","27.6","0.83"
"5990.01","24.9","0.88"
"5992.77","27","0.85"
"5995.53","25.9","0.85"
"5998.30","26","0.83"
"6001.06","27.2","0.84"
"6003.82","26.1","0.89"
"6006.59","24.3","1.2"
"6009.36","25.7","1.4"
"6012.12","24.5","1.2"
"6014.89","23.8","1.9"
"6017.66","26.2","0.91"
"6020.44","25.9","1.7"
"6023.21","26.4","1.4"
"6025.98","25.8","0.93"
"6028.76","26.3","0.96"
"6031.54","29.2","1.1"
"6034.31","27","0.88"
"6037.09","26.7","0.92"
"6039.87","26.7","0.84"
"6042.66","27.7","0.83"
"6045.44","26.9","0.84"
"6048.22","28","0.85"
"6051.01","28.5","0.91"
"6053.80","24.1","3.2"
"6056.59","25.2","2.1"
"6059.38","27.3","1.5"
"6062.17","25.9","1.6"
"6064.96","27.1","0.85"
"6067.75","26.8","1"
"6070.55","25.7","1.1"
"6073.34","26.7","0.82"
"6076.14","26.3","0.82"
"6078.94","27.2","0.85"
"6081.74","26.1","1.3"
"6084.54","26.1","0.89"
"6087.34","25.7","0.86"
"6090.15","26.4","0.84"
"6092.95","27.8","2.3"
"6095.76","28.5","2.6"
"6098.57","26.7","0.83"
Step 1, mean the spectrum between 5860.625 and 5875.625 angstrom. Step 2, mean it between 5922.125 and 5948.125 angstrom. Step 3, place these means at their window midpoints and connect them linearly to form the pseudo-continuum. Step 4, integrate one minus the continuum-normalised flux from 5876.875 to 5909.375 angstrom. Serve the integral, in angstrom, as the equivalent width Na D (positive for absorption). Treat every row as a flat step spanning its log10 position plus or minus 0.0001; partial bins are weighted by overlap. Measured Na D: 2.6 angstrom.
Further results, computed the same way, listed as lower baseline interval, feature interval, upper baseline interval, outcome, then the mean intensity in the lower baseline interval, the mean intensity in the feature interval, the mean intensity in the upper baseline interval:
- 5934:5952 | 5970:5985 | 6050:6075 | 0.2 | 26.3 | 26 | 26.3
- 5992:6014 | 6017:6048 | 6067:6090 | -1.1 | 25.8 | 26.9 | 26.3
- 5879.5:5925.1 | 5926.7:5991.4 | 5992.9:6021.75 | -2.1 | 25.1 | 26.2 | 25.6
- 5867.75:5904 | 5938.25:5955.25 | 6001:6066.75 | -0.4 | 24.9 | 26.1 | 26.3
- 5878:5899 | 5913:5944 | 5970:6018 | -2.0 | 24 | 26.3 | 25.8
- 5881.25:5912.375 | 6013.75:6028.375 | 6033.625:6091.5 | 0.2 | 24.5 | 25.7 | 26.6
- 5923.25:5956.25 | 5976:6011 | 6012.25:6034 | 0.3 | 26.4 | 26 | 26.2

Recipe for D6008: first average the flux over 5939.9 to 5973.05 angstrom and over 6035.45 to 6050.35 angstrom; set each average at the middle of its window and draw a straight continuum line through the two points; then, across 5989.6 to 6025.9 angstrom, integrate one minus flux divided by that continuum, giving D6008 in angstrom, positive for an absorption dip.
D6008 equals 1.4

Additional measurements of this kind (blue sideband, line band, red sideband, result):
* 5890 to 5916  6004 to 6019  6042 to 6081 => 0.6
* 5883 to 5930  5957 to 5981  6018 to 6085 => 0.0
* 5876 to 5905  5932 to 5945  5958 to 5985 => -0.2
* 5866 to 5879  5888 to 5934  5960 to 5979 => 1.3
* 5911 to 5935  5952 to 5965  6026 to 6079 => 0.5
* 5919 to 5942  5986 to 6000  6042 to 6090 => 0.1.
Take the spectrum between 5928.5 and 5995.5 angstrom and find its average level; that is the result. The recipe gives 26.2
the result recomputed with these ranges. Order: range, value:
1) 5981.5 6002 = 26.4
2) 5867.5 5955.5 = 25.7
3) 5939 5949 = 25.8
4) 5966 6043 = 26.2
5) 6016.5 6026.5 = 26.1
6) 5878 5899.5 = 24.1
